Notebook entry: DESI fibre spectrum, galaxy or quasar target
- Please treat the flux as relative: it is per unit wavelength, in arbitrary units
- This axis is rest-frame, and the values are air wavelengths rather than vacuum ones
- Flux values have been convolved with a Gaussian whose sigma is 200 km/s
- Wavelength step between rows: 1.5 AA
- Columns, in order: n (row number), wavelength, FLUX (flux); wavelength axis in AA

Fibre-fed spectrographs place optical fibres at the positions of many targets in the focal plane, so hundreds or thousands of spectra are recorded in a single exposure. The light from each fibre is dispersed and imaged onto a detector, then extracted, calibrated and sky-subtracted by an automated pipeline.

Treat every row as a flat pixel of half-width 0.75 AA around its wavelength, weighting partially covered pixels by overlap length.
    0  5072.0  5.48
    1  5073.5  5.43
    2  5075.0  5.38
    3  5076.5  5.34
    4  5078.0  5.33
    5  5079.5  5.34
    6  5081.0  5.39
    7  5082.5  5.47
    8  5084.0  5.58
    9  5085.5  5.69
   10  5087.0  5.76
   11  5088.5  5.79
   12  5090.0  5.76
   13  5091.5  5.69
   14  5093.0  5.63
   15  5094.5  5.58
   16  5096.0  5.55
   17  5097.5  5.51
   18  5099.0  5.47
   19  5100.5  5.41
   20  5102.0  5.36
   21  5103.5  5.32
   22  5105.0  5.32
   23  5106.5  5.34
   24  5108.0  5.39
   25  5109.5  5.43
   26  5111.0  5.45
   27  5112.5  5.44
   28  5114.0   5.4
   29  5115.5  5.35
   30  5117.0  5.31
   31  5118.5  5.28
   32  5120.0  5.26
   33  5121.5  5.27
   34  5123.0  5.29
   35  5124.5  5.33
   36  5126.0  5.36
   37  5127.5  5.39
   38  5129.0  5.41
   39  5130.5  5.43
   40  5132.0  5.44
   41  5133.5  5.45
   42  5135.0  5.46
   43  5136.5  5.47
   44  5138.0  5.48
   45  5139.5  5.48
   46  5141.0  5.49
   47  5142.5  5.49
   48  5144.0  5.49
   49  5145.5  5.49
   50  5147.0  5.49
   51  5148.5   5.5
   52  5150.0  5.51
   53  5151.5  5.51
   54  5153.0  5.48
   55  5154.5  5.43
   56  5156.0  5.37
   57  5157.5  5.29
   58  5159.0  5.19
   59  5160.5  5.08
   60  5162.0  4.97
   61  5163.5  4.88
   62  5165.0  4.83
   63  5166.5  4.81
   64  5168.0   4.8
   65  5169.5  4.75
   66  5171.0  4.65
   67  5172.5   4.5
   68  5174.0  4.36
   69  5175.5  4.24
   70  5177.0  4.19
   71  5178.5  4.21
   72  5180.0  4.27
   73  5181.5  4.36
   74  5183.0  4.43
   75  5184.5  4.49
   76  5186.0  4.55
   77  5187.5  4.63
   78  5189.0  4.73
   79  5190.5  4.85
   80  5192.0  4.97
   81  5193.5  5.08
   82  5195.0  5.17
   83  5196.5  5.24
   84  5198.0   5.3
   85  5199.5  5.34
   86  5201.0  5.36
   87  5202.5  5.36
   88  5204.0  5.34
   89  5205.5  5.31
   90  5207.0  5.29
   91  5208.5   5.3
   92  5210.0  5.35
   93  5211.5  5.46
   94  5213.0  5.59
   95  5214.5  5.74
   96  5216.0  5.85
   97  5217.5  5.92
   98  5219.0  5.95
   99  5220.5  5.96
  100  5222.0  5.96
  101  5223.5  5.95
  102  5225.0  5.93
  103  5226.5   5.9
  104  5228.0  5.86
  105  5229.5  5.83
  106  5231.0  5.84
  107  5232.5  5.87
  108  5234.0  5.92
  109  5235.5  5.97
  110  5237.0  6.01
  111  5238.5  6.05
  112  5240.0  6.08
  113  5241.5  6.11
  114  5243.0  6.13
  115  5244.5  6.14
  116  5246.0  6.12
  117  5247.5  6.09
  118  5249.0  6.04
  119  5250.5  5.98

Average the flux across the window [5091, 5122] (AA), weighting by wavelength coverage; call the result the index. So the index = 5.42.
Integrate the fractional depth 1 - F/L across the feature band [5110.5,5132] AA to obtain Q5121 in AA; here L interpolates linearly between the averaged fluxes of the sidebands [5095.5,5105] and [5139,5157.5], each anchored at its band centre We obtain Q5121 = 0.3 AA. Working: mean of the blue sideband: 5.42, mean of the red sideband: 5.47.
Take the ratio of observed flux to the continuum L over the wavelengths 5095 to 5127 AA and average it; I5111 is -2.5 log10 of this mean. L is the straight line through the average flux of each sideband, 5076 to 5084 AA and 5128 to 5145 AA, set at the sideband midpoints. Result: 0.01 mag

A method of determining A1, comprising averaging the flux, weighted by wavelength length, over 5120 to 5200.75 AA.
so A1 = 5.07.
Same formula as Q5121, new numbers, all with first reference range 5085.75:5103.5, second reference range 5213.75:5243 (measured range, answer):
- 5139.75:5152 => 0.48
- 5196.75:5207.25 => 0.97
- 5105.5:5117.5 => 0.51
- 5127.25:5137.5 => 0.44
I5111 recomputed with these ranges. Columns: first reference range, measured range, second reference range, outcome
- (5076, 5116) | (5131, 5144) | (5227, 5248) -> 0.03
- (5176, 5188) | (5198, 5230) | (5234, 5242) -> -0.06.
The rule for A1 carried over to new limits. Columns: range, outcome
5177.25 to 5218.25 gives 5.08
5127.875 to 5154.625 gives 5.47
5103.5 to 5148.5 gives 5.4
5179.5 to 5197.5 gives 4.75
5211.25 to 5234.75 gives 5.85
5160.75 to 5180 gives 4.6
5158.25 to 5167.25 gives 4.96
